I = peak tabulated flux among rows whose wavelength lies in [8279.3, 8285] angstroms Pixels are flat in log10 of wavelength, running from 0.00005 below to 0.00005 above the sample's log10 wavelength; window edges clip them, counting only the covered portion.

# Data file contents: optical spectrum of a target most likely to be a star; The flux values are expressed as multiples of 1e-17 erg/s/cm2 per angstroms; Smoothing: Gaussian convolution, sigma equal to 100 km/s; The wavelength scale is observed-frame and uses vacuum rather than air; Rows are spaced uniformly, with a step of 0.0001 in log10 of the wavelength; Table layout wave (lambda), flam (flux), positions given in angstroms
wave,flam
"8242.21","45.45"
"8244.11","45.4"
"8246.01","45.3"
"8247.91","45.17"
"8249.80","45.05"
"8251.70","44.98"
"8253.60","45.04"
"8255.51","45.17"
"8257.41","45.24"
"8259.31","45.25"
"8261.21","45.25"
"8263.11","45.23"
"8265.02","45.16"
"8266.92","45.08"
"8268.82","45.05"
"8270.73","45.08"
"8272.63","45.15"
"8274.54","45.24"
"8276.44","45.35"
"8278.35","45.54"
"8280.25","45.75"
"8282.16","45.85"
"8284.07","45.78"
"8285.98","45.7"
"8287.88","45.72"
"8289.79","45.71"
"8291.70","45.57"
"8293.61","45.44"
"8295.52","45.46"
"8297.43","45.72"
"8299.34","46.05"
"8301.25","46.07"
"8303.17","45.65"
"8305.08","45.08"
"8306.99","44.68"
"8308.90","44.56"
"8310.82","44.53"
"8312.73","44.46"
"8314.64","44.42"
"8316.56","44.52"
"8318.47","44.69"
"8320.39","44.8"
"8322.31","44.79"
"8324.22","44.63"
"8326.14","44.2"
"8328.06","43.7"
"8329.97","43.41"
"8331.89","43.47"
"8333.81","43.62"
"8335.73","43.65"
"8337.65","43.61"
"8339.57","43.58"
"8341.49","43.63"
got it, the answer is 45.85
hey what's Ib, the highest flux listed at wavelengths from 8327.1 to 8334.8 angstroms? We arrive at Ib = 43.7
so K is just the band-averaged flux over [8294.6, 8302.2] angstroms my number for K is 45.8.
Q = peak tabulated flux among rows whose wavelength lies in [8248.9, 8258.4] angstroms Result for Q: 45.24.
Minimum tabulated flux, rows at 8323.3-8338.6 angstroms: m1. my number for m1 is 43.41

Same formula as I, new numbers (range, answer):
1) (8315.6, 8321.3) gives 44.8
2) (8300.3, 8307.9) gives 46.07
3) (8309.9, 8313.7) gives 44.53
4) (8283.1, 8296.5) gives 45.78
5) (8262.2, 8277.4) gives 45.35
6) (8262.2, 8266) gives 45.23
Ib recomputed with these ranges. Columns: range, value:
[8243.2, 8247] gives 45.4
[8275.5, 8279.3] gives 45.54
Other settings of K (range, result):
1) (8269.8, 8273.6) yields 45.1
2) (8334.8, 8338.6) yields 43.6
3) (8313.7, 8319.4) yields 44.5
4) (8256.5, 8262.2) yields 45.3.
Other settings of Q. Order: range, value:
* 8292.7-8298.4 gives 45.72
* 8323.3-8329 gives 44.63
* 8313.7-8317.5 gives 44.52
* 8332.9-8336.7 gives 43.65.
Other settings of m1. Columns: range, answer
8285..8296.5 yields 45.44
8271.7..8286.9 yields 45.15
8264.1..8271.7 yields 45.05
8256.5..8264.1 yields 45.23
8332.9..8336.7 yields 43.62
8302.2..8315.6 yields 44.42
